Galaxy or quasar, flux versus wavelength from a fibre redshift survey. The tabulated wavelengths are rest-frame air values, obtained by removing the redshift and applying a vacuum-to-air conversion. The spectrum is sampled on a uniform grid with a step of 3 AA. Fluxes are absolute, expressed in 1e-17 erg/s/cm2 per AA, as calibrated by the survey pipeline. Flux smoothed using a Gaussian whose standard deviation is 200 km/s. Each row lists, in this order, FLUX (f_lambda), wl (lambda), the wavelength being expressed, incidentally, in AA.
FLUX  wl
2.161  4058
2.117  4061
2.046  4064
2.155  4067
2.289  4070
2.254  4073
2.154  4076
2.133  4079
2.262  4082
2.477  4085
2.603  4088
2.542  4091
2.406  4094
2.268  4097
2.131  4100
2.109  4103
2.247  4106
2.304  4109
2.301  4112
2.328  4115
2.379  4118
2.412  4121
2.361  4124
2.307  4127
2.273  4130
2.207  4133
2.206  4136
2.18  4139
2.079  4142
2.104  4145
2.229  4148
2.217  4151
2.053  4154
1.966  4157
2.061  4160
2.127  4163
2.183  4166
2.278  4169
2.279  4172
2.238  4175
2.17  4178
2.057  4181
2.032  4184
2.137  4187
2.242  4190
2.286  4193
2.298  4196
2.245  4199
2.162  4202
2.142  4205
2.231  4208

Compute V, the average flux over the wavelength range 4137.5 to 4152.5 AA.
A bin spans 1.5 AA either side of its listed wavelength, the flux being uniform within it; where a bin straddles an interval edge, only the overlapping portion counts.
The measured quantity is 2.16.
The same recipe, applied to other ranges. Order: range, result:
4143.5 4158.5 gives 2.11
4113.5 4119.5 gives 2.35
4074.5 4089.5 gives 2.33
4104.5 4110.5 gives 2.28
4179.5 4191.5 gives 2.12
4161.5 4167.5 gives 2.15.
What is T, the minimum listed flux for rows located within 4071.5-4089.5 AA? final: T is 2.133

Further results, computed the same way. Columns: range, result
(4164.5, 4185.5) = 2.032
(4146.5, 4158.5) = 1.966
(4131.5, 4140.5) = 2.18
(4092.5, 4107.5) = 2.109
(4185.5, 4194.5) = 2.137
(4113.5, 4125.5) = 2.328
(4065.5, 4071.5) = 2.155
